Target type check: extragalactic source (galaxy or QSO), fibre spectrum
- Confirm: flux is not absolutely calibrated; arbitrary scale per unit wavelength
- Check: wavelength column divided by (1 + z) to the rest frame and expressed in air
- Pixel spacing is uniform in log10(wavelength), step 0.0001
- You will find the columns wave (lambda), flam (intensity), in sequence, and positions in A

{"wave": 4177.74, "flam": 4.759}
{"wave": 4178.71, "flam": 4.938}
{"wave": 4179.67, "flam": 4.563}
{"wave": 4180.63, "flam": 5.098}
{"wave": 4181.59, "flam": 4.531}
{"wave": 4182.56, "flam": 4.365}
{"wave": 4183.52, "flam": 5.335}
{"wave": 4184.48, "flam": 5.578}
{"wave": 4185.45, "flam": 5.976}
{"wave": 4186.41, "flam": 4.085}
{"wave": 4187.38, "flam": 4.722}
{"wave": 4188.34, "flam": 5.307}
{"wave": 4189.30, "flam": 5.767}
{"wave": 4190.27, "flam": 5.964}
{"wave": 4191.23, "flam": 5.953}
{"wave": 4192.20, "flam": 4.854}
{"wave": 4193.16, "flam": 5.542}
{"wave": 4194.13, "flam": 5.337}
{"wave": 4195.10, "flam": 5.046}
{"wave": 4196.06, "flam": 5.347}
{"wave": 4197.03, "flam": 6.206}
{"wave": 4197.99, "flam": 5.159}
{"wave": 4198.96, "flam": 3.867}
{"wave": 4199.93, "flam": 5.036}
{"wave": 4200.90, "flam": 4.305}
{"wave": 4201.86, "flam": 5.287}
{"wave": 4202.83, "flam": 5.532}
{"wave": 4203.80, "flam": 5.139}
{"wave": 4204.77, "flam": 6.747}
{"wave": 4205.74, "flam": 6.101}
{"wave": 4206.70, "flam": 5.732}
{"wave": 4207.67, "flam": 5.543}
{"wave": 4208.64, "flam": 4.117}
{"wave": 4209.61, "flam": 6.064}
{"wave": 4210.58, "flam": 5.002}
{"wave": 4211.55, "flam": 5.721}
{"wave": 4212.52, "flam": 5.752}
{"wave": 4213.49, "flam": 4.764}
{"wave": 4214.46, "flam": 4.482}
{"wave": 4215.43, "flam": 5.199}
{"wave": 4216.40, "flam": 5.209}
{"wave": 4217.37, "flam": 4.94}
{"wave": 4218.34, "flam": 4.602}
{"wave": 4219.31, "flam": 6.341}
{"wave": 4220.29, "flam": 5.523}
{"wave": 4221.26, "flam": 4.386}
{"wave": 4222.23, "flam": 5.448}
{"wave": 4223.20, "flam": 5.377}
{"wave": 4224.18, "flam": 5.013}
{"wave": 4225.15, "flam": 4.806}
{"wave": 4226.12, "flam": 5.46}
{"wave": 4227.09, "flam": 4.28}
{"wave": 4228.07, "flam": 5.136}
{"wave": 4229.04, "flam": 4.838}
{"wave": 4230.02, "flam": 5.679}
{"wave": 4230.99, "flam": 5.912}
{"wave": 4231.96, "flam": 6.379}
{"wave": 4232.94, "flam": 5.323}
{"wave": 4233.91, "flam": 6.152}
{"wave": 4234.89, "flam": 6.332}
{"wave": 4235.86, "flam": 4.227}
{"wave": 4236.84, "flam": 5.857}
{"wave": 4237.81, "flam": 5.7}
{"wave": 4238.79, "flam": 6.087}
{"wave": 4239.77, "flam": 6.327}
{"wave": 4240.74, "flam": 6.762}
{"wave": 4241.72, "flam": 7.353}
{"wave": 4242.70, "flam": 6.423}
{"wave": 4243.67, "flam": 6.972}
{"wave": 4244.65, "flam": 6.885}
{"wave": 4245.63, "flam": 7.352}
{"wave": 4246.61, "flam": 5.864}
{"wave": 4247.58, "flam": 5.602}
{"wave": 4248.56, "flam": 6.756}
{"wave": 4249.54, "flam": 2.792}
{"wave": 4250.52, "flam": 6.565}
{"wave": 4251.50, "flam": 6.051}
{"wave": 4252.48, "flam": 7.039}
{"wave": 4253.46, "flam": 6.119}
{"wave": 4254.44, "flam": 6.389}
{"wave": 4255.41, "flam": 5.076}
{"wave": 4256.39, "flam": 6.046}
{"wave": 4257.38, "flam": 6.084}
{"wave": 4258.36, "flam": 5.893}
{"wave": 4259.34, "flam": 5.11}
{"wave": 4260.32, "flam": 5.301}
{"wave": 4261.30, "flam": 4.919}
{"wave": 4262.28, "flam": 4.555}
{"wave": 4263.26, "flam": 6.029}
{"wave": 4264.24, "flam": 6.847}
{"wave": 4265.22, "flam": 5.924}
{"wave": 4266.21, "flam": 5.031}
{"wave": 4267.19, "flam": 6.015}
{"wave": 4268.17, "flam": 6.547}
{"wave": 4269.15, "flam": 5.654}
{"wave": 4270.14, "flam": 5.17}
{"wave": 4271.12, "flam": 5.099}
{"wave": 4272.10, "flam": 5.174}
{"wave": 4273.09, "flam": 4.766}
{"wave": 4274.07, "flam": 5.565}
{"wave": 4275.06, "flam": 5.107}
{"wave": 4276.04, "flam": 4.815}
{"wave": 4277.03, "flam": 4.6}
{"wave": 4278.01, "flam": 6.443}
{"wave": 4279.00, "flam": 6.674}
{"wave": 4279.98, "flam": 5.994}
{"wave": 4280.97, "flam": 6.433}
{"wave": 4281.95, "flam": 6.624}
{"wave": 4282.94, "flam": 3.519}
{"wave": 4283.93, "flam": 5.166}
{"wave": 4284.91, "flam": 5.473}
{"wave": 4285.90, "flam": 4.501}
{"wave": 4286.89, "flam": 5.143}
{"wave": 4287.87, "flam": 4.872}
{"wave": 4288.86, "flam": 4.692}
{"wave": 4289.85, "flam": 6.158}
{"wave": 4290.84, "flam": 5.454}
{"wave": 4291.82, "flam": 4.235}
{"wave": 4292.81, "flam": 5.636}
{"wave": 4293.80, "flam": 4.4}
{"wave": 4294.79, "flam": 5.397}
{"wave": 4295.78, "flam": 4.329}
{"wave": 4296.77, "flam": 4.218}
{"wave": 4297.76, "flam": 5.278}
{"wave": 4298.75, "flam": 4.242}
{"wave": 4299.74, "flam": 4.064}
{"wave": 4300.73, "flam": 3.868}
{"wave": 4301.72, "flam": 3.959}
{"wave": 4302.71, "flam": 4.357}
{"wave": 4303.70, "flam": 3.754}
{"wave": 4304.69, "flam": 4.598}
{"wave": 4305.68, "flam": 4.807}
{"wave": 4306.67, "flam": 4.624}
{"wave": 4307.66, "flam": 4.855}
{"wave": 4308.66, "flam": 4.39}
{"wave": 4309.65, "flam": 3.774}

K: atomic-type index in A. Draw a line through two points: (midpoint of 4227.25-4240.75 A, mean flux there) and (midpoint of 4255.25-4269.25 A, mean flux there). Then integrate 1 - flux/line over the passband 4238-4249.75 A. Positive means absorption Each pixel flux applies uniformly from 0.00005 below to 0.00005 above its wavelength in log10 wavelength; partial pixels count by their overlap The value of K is -1.3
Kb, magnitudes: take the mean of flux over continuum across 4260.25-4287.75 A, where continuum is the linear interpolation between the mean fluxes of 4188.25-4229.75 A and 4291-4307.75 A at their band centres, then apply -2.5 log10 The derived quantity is -0.16 mag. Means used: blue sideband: 5.26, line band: 5.46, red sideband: 4.52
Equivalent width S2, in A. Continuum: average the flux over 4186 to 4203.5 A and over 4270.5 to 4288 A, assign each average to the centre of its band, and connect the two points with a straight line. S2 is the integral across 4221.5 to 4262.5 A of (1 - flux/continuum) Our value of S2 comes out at -3.8 A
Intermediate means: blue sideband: 5.19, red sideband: 5.34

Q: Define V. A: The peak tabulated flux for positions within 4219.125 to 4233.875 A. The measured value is 6.379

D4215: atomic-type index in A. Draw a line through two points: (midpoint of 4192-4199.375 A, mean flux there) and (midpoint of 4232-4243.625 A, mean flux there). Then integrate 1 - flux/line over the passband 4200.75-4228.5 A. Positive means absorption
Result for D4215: 1.7 A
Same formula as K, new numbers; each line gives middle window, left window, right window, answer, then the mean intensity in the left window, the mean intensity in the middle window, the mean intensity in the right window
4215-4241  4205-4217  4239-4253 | 1.69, 5.34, 5.45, 6.33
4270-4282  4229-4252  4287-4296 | -0.47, 6.03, 5.55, 5.05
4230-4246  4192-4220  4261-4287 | -2.53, 5.28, 6.23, 5.48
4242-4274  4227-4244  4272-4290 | -1.09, 5.9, 5.82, 5.34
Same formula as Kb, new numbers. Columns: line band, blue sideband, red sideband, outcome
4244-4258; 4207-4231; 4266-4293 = -0.15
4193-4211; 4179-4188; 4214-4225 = -0.06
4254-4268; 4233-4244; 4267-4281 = 0.02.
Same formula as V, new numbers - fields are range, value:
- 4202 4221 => 6.747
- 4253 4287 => 6.847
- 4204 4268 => 7.353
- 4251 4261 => 7.039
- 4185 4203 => 6.206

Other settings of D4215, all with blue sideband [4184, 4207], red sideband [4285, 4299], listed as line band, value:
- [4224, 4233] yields -0.1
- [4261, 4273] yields -1.3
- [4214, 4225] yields 0.2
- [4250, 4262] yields -1.8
